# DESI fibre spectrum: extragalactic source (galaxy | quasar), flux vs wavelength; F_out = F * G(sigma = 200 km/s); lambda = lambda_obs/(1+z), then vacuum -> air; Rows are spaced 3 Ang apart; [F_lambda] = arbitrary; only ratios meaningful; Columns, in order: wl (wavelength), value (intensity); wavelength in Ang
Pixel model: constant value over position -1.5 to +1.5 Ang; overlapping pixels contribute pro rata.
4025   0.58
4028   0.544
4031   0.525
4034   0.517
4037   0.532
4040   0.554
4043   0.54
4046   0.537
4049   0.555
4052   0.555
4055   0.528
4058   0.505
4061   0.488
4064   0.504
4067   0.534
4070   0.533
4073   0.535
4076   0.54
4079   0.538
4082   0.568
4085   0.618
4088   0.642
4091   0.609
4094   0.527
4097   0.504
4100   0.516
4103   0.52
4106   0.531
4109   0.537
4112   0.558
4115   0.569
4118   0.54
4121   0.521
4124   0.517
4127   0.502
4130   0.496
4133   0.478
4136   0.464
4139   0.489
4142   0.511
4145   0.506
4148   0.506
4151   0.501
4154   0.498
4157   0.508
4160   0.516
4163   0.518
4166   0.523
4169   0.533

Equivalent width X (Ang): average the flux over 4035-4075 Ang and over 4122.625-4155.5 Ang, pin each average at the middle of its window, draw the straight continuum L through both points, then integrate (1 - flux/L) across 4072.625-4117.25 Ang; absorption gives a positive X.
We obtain -3.4 Ang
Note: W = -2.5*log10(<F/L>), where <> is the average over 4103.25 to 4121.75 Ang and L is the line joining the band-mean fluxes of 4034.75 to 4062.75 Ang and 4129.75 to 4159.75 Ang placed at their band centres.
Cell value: -0.069 mag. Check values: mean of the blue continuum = 0.532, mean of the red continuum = 0.497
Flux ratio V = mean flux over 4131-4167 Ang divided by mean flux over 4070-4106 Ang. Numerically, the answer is 0.90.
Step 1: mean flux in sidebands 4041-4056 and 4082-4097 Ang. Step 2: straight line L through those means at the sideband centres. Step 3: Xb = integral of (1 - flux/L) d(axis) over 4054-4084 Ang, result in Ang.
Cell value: 1.9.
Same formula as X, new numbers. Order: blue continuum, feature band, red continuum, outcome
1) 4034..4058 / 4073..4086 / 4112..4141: -0.82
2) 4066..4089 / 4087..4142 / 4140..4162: 0.74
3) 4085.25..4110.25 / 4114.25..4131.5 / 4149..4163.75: 0.35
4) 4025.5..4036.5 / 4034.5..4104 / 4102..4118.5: -0.54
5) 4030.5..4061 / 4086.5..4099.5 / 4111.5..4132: -0.92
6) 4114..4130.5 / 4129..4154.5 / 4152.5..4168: 1.21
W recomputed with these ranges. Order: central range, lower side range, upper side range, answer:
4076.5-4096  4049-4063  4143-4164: -0.12 mag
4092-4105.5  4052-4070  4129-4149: -0.03 mag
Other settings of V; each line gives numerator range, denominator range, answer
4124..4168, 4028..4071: 0.95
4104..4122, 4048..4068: 1.04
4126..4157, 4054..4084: 0.94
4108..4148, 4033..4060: 0.96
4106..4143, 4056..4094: 0.94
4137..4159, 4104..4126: 0.93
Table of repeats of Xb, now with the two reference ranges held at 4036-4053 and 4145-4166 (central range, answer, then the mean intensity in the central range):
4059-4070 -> 0.55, 0.512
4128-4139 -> 0.73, 0.482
